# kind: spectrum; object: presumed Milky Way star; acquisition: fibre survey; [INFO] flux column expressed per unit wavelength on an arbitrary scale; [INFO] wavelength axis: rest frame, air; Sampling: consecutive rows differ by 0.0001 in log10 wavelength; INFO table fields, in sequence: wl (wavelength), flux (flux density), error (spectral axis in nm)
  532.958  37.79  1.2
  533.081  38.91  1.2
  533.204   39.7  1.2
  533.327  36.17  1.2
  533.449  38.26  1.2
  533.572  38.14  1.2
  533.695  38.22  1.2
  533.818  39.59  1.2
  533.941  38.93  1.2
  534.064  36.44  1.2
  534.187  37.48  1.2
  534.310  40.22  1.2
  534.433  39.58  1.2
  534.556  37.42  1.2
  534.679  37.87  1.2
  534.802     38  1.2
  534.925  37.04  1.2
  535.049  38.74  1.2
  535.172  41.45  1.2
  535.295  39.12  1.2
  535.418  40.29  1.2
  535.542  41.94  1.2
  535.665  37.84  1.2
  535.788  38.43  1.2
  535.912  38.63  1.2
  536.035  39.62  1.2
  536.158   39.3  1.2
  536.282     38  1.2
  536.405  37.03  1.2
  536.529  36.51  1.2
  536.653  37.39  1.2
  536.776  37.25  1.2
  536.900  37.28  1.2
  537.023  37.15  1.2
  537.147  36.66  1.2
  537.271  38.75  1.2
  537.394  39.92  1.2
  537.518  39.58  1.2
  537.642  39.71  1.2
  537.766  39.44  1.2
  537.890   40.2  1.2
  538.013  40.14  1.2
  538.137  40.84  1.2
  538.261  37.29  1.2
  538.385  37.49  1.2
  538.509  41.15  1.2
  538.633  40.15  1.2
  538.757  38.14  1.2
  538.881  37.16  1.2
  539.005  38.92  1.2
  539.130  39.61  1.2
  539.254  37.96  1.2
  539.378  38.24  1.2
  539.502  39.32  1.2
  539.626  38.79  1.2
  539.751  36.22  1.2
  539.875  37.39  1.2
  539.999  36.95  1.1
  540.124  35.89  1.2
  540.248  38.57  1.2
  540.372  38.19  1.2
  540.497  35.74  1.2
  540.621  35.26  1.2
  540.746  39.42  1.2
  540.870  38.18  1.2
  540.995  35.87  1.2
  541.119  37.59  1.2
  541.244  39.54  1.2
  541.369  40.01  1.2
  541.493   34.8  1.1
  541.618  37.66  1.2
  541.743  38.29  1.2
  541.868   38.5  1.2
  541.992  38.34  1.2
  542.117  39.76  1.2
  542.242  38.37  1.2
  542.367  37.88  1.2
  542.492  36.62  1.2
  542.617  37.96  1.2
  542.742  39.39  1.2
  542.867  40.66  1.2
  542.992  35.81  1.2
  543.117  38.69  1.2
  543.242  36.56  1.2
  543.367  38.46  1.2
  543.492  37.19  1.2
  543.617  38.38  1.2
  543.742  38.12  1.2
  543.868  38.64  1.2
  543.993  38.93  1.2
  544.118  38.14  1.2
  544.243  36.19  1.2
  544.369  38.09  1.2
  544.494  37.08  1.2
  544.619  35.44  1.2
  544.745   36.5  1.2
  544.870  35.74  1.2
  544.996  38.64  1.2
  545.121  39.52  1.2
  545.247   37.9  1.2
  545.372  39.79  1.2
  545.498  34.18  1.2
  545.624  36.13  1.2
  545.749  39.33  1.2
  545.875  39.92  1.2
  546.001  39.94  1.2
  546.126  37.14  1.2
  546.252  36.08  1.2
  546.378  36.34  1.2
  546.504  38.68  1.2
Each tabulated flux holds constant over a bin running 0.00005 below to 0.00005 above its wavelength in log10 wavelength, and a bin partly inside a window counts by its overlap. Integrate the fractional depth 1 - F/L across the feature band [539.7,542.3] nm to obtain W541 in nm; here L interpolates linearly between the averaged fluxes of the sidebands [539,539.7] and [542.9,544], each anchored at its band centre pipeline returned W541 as 0.05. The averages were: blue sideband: 38.7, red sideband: 37.9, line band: 37.7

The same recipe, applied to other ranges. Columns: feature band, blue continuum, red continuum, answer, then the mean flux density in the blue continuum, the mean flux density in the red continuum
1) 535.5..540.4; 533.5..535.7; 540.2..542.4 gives -0.02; 38.8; 37.9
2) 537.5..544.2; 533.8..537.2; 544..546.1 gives -0.04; 38.4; 37.7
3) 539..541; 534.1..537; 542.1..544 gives 0.03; 38.5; 38.1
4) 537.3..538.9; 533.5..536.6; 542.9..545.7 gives -0.05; 38.6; 37.5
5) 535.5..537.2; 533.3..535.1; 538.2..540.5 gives 0.01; 38.2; 38.1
